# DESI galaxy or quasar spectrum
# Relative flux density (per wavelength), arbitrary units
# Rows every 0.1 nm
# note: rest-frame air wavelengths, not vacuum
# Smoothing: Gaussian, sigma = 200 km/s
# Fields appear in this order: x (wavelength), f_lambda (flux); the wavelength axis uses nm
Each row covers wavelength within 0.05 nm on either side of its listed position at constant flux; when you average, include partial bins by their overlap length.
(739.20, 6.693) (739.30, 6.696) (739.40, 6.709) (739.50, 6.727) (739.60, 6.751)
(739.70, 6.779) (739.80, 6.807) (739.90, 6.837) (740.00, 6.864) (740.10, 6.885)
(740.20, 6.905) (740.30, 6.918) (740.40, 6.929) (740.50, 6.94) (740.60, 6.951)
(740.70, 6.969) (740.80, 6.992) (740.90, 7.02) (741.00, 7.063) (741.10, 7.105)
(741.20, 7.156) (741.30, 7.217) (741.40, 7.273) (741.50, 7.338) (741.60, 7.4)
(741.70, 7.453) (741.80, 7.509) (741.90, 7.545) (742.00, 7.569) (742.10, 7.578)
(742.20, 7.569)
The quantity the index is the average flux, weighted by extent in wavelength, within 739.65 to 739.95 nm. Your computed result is 6.81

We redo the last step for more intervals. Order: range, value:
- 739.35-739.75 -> 6.74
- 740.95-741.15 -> 7.08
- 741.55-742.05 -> 7.5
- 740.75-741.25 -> 7.07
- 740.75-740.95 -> 7.01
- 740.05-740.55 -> 6.92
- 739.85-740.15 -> 6.86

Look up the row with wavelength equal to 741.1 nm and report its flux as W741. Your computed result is 7.105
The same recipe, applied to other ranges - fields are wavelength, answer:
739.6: 6.751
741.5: 7.338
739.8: 6.807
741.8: 7.509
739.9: 6.837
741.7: 7.453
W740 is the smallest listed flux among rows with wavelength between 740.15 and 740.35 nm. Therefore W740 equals 6.905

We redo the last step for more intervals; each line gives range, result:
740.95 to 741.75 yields 7.063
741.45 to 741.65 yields 7.338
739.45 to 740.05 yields 6.727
